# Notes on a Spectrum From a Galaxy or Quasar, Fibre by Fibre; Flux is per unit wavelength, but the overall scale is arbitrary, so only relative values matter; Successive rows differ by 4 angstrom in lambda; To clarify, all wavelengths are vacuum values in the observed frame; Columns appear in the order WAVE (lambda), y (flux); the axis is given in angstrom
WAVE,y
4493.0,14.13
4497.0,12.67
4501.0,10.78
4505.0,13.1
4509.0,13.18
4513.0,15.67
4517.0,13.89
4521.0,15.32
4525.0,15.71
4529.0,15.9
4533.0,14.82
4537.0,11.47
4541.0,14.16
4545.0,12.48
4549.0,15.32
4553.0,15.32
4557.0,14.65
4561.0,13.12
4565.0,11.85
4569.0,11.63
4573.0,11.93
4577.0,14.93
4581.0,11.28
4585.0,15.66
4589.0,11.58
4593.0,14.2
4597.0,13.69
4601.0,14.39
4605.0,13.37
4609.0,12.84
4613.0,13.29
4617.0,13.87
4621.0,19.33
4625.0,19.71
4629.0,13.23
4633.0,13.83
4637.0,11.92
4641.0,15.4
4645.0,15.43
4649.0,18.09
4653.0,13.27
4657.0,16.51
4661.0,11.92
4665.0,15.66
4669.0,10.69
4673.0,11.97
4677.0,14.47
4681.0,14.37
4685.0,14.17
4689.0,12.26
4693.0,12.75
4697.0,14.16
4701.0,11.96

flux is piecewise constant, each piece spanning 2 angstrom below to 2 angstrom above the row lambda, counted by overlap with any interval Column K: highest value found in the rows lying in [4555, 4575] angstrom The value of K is 14.65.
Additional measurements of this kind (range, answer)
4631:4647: 15.43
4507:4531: 15.9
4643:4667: 18.09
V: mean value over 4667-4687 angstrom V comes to 13.1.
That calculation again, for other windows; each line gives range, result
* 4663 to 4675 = 12.8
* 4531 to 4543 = 13.5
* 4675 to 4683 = 14.4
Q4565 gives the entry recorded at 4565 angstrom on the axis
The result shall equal 11.85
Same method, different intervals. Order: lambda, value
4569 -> 11.63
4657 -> 16.51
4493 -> 14.13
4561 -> 13.12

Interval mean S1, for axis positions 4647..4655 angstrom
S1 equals 15.7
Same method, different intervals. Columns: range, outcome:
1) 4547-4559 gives 15.1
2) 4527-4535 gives 15.4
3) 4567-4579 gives 12.8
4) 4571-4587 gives 13.4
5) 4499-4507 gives 11.9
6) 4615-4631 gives 16.5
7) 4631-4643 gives 13.7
